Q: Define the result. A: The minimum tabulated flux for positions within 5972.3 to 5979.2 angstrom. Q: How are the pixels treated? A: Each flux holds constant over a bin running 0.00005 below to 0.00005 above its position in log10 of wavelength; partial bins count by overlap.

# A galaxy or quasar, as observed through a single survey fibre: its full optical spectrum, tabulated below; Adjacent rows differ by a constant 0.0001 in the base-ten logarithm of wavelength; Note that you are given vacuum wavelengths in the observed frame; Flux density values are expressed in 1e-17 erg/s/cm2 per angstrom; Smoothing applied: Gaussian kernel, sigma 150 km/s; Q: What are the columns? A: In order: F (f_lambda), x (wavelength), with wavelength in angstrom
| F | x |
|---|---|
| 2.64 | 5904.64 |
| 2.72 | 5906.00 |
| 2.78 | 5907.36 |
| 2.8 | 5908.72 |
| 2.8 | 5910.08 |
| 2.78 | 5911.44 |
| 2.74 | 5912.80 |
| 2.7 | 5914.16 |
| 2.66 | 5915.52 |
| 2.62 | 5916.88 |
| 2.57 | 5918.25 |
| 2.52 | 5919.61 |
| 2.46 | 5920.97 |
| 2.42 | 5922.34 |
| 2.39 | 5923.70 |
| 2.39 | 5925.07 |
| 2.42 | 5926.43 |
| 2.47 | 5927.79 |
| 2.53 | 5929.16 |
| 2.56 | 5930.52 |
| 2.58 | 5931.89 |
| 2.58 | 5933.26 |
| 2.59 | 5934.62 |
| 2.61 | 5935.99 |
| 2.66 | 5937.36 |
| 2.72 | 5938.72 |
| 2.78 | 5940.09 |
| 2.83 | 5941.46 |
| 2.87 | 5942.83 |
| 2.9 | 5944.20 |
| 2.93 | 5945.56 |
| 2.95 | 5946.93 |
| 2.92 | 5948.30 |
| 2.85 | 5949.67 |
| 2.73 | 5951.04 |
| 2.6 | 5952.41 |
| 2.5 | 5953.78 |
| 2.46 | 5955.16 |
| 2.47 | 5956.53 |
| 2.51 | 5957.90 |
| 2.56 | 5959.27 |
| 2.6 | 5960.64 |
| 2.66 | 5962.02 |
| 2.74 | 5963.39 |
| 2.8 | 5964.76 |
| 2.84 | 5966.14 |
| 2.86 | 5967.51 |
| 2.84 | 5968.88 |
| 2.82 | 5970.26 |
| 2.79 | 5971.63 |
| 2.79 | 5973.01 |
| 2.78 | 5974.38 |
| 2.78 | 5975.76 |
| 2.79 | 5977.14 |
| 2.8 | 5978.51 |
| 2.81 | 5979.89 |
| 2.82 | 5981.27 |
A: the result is 2.78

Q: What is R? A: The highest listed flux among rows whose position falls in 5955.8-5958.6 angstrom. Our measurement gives 2.51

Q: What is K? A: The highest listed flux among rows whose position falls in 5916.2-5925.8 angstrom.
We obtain 2.62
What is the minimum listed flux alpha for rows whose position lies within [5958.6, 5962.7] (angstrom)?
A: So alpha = 2.56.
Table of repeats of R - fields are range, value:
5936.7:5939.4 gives 2.72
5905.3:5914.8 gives 2.8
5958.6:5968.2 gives 2.86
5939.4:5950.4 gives 2.95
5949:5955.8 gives 2.85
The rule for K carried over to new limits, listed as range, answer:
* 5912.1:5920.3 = 2.74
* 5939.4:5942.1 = 2.83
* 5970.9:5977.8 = 2.79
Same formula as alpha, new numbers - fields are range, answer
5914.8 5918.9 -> 2.57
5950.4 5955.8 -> 2.46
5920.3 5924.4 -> 2.39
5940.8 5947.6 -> 2.83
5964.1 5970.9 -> 2.8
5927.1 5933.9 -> 2.47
